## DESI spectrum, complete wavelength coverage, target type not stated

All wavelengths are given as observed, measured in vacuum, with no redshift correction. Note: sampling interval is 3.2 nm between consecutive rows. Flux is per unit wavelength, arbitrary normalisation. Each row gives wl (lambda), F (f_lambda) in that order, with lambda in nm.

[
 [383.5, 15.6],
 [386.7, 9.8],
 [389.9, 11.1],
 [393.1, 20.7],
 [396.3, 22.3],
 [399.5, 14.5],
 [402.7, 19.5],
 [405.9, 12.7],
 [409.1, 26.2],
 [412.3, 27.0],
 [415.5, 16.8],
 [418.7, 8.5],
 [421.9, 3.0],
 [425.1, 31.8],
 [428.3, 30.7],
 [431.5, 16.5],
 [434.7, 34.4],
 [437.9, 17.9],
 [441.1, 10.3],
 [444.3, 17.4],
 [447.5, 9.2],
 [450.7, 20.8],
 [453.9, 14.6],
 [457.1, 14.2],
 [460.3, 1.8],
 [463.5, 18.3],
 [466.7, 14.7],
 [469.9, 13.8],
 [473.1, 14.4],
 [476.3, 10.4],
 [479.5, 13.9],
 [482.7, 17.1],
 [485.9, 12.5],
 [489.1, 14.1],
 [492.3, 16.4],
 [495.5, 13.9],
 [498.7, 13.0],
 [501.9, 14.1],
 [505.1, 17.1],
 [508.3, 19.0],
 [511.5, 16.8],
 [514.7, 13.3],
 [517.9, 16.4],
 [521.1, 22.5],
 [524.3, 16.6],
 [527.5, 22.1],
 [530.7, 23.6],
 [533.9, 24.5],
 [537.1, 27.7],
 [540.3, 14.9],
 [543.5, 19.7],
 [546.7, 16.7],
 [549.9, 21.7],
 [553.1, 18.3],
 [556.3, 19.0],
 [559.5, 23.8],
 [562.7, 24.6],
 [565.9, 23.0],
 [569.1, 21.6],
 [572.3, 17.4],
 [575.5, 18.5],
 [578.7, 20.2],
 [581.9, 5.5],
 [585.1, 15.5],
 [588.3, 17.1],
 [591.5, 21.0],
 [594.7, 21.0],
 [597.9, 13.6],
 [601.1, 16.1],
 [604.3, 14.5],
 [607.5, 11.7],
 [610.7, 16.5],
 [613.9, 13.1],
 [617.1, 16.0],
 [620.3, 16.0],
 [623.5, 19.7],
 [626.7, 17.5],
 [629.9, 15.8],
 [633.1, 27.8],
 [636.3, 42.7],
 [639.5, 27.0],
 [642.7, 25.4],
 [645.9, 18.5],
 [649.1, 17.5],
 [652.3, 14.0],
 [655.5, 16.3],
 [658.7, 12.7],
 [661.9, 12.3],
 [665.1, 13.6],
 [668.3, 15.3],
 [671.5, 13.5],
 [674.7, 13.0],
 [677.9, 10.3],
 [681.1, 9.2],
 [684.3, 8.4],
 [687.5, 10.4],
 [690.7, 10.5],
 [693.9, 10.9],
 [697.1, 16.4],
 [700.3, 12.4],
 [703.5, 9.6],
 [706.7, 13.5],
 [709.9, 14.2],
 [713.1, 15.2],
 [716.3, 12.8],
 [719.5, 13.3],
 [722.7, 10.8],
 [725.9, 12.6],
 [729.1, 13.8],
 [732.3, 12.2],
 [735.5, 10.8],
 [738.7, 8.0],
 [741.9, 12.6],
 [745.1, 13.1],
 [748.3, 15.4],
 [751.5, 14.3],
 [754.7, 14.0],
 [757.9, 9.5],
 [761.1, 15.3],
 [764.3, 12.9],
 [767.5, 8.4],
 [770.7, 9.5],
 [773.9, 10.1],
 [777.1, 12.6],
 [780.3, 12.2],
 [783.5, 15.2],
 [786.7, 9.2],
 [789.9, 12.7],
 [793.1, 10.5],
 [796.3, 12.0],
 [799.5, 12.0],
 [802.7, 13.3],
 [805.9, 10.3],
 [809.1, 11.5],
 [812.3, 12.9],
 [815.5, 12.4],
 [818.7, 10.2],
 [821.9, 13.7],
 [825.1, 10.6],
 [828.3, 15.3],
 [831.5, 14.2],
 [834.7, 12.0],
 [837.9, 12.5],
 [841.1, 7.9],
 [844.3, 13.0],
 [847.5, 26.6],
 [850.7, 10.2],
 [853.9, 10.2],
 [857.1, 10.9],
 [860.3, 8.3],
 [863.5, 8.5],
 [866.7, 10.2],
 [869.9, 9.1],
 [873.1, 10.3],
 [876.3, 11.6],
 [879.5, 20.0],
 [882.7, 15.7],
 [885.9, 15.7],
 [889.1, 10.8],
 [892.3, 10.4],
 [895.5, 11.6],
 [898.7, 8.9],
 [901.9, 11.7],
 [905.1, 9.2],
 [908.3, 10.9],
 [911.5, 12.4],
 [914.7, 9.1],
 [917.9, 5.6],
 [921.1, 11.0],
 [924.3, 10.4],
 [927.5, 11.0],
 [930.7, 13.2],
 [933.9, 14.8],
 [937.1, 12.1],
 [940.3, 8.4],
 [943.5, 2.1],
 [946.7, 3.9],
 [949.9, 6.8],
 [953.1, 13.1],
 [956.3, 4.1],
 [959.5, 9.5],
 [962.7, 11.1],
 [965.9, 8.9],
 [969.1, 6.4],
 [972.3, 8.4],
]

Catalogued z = 1.274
